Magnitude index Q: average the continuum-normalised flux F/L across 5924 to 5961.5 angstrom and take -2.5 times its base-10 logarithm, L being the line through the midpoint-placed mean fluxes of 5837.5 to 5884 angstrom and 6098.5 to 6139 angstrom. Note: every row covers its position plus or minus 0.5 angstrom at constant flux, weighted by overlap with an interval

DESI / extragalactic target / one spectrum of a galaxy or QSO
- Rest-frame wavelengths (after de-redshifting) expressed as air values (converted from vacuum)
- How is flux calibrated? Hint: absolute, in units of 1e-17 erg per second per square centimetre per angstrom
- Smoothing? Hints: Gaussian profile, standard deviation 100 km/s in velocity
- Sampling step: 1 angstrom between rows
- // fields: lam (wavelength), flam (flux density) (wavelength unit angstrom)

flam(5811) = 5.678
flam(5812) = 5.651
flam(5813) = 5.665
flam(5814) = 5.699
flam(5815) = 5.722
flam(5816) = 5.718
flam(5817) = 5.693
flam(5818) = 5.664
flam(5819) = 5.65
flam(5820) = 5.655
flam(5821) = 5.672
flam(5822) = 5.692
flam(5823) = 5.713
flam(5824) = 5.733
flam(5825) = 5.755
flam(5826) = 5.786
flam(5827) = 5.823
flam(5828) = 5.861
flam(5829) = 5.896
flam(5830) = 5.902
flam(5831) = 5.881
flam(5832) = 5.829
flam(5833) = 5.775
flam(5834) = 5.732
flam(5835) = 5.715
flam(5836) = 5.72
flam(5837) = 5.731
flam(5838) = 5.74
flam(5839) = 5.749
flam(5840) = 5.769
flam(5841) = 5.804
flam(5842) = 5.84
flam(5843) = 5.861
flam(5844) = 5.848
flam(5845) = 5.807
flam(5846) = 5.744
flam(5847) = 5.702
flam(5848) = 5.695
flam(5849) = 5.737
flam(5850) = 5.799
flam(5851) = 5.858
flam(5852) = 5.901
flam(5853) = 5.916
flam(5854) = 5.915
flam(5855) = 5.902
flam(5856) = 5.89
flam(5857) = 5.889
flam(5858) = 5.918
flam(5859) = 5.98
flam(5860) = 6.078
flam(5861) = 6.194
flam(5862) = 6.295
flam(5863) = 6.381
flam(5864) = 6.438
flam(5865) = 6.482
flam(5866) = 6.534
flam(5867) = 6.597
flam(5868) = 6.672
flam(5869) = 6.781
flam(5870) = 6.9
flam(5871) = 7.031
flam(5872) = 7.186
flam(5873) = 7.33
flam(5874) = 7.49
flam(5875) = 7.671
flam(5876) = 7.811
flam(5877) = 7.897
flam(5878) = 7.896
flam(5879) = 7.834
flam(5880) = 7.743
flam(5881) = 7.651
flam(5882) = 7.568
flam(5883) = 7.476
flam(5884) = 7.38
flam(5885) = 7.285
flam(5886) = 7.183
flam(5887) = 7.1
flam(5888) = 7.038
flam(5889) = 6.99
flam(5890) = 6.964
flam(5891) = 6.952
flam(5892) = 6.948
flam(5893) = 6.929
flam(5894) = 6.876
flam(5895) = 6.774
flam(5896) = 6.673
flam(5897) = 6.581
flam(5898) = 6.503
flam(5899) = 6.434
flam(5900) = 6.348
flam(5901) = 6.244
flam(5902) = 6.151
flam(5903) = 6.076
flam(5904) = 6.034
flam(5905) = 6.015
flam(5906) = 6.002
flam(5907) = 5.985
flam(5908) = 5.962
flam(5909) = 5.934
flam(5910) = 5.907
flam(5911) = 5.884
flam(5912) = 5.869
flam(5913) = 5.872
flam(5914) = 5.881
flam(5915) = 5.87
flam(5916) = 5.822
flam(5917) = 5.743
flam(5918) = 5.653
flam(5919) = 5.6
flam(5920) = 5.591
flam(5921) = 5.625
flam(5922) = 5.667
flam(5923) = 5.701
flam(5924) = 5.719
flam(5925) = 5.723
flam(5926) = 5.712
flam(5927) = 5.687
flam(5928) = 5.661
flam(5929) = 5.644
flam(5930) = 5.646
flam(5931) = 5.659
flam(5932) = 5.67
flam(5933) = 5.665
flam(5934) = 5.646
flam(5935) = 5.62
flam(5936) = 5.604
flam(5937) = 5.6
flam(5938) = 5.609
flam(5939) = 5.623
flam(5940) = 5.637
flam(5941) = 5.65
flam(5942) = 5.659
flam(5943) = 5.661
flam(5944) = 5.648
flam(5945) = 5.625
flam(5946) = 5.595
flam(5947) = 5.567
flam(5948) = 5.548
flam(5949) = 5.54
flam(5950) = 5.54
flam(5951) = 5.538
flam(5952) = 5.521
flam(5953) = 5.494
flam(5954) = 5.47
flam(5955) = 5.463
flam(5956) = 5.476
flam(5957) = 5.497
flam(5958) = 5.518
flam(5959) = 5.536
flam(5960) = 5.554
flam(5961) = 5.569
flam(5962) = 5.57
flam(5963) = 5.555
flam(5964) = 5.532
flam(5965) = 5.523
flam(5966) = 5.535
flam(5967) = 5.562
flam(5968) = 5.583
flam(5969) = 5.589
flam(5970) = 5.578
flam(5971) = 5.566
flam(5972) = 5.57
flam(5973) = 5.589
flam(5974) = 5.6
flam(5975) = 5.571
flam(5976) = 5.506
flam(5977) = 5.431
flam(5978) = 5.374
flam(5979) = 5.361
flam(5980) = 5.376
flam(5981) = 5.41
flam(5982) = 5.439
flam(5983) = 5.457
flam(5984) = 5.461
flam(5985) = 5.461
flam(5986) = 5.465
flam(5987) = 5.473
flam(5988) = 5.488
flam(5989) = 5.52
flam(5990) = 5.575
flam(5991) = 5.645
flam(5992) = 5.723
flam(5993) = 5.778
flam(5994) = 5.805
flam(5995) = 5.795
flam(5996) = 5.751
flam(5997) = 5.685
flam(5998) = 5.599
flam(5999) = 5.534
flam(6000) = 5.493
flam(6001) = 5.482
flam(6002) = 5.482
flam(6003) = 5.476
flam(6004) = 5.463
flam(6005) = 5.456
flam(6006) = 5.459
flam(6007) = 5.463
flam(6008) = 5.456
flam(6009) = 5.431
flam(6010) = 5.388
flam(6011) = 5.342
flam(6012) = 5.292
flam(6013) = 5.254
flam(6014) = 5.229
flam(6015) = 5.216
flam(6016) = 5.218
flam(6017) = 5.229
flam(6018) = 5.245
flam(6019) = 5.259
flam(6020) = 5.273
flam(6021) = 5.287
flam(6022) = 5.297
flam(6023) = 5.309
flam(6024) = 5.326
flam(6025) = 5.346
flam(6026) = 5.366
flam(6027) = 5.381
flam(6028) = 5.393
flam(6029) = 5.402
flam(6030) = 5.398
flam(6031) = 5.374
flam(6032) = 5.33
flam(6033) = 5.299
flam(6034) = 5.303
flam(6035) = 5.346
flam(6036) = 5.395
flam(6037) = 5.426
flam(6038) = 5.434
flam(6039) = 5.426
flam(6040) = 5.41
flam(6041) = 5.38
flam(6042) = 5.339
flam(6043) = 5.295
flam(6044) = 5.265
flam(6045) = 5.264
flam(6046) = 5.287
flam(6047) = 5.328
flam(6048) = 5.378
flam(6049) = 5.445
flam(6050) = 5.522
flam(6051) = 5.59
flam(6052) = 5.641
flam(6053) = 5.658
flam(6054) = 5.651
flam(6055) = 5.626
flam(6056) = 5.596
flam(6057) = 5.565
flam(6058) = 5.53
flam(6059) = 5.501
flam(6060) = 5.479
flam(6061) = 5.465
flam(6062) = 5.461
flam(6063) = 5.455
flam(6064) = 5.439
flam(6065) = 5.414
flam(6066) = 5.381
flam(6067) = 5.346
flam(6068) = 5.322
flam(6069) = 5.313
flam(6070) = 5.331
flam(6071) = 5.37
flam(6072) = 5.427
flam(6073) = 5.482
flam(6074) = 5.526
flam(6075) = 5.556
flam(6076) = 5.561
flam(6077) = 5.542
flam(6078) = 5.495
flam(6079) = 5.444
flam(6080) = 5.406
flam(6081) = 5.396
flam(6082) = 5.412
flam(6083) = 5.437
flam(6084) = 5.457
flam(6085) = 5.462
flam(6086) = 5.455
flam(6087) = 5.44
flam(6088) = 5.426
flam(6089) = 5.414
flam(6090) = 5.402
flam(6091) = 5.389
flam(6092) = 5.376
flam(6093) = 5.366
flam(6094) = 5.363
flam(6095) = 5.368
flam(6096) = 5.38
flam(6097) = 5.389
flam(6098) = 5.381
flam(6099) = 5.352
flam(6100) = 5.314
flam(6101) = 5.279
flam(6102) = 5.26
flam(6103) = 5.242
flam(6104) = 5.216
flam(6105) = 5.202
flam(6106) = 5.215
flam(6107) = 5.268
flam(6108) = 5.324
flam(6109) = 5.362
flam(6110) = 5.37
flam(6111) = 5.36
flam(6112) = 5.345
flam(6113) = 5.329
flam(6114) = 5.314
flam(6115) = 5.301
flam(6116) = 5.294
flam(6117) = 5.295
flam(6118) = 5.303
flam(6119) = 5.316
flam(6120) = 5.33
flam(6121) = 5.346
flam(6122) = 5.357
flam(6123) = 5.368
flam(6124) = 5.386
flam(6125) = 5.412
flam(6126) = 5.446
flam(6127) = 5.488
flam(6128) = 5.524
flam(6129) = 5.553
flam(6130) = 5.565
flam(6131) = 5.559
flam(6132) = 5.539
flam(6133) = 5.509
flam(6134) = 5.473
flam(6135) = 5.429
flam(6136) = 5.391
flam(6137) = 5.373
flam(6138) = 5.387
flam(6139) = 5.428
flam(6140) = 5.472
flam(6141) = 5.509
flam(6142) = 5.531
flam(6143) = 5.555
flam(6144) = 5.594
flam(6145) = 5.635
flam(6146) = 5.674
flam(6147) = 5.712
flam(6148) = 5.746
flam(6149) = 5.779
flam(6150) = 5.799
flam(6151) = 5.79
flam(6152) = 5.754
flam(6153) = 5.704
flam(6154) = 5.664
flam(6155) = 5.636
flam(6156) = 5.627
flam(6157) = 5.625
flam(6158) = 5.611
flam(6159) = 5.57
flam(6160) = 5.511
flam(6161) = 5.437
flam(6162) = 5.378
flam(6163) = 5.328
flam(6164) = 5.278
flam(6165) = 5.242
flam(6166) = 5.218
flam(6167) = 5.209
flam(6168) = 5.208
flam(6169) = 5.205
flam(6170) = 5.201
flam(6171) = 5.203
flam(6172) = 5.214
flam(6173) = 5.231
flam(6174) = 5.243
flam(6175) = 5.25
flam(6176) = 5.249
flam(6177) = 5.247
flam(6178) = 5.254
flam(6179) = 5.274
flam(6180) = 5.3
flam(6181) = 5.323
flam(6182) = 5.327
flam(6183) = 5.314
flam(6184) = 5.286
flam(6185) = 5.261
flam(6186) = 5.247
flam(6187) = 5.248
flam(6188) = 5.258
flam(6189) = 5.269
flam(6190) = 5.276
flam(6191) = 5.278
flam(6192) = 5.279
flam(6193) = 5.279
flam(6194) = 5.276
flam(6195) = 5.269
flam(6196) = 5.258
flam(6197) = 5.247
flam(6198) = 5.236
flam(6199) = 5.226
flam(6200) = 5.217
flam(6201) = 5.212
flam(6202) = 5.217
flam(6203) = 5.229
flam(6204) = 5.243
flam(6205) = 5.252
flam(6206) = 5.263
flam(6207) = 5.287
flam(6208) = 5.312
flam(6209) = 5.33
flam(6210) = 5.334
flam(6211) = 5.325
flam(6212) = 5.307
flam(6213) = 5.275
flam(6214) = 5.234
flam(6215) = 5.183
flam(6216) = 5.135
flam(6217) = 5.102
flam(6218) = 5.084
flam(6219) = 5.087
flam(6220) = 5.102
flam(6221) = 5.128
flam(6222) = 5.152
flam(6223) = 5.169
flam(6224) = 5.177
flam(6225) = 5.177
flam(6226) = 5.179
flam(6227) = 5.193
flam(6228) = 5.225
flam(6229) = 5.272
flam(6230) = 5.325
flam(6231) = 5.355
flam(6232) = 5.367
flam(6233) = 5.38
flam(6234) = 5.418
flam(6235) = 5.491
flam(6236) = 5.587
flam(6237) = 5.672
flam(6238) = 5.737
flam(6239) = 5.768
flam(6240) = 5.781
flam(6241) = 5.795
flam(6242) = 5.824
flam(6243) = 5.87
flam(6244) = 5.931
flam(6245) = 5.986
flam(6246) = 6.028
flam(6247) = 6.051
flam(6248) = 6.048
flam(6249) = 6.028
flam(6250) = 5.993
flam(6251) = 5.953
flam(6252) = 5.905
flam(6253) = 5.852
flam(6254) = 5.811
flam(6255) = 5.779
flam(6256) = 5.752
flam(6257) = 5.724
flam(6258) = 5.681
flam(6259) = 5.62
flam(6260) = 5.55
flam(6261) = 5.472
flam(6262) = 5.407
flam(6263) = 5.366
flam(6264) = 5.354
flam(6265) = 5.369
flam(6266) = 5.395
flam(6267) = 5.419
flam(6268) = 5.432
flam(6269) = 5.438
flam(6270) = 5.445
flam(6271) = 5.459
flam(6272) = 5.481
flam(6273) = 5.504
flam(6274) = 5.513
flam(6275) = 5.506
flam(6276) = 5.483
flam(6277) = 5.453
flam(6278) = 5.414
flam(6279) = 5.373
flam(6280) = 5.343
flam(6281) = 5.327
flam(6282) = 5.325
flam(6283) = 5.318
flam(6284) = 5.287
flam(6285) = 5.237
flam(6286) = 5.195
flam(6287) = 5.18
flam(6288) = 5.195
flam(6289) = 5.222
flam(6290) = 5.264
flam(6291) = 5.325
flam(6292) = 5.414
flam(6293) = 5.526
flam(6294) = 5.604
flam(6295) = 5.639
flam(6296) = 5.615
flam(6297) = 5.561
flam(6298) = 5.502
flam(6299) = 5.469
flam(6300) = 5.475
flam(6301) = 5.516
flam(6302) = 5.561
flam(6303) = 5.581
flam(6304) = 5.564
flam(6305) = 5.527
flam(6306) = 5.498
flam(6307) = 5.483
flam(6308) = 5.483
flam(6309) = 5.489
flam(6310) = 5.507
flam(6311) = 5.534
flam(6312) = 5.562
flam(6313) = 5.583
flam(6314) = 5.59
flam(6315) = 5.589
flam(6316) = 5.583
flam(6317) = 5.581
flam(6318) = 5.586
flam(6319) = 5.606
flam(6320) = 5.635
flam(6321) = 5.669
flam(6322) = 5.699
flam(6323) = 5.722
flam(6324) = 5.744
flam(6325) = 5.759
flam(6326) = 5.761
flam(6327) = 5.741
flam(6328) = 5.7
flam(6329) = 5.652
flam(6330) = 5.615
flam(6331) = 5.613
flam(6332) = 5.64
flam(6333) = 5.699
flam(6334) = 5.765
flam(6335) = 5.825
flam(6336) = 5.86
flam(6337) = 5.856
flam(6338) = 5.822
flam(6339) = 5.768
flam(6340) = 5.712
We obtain 0.10 mag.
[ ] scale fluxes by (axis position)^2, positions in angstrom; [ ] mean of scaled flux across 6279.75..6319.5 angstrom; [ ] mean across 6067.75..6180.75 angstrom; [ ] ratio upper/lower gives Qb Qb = 1.1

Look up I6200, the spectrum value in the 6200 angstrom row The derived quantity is 5.217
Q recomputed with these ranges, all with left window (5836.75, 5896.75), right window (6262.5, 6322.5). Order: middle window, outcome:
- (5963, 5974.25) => 0.14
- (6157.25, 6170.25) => 0.09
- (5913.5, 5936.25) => 0.13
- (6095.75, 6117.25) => 0.12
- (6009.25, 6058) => 0.15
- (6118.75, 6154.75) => 0.07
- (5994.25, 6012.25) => 0.13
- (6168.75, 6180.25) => 0.11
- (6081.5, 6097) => 0.11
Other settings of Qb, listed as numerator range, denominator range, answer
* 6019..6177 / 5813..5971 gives 0.96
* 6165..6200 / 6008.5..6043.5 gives 1.04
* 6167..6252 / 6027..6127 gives 1.04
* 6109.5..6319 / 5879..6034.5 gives 1.03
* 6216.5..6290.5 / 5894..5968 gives 1.06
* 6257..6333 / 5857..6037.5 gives 1.05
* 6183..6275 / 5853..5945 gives 0.96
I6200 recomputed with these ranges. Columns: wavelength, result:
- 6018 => 5.245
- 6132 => 5.539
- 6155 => 5.636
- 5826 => 5.786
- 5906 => 6.002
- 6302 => 5.561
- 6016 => 5.218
